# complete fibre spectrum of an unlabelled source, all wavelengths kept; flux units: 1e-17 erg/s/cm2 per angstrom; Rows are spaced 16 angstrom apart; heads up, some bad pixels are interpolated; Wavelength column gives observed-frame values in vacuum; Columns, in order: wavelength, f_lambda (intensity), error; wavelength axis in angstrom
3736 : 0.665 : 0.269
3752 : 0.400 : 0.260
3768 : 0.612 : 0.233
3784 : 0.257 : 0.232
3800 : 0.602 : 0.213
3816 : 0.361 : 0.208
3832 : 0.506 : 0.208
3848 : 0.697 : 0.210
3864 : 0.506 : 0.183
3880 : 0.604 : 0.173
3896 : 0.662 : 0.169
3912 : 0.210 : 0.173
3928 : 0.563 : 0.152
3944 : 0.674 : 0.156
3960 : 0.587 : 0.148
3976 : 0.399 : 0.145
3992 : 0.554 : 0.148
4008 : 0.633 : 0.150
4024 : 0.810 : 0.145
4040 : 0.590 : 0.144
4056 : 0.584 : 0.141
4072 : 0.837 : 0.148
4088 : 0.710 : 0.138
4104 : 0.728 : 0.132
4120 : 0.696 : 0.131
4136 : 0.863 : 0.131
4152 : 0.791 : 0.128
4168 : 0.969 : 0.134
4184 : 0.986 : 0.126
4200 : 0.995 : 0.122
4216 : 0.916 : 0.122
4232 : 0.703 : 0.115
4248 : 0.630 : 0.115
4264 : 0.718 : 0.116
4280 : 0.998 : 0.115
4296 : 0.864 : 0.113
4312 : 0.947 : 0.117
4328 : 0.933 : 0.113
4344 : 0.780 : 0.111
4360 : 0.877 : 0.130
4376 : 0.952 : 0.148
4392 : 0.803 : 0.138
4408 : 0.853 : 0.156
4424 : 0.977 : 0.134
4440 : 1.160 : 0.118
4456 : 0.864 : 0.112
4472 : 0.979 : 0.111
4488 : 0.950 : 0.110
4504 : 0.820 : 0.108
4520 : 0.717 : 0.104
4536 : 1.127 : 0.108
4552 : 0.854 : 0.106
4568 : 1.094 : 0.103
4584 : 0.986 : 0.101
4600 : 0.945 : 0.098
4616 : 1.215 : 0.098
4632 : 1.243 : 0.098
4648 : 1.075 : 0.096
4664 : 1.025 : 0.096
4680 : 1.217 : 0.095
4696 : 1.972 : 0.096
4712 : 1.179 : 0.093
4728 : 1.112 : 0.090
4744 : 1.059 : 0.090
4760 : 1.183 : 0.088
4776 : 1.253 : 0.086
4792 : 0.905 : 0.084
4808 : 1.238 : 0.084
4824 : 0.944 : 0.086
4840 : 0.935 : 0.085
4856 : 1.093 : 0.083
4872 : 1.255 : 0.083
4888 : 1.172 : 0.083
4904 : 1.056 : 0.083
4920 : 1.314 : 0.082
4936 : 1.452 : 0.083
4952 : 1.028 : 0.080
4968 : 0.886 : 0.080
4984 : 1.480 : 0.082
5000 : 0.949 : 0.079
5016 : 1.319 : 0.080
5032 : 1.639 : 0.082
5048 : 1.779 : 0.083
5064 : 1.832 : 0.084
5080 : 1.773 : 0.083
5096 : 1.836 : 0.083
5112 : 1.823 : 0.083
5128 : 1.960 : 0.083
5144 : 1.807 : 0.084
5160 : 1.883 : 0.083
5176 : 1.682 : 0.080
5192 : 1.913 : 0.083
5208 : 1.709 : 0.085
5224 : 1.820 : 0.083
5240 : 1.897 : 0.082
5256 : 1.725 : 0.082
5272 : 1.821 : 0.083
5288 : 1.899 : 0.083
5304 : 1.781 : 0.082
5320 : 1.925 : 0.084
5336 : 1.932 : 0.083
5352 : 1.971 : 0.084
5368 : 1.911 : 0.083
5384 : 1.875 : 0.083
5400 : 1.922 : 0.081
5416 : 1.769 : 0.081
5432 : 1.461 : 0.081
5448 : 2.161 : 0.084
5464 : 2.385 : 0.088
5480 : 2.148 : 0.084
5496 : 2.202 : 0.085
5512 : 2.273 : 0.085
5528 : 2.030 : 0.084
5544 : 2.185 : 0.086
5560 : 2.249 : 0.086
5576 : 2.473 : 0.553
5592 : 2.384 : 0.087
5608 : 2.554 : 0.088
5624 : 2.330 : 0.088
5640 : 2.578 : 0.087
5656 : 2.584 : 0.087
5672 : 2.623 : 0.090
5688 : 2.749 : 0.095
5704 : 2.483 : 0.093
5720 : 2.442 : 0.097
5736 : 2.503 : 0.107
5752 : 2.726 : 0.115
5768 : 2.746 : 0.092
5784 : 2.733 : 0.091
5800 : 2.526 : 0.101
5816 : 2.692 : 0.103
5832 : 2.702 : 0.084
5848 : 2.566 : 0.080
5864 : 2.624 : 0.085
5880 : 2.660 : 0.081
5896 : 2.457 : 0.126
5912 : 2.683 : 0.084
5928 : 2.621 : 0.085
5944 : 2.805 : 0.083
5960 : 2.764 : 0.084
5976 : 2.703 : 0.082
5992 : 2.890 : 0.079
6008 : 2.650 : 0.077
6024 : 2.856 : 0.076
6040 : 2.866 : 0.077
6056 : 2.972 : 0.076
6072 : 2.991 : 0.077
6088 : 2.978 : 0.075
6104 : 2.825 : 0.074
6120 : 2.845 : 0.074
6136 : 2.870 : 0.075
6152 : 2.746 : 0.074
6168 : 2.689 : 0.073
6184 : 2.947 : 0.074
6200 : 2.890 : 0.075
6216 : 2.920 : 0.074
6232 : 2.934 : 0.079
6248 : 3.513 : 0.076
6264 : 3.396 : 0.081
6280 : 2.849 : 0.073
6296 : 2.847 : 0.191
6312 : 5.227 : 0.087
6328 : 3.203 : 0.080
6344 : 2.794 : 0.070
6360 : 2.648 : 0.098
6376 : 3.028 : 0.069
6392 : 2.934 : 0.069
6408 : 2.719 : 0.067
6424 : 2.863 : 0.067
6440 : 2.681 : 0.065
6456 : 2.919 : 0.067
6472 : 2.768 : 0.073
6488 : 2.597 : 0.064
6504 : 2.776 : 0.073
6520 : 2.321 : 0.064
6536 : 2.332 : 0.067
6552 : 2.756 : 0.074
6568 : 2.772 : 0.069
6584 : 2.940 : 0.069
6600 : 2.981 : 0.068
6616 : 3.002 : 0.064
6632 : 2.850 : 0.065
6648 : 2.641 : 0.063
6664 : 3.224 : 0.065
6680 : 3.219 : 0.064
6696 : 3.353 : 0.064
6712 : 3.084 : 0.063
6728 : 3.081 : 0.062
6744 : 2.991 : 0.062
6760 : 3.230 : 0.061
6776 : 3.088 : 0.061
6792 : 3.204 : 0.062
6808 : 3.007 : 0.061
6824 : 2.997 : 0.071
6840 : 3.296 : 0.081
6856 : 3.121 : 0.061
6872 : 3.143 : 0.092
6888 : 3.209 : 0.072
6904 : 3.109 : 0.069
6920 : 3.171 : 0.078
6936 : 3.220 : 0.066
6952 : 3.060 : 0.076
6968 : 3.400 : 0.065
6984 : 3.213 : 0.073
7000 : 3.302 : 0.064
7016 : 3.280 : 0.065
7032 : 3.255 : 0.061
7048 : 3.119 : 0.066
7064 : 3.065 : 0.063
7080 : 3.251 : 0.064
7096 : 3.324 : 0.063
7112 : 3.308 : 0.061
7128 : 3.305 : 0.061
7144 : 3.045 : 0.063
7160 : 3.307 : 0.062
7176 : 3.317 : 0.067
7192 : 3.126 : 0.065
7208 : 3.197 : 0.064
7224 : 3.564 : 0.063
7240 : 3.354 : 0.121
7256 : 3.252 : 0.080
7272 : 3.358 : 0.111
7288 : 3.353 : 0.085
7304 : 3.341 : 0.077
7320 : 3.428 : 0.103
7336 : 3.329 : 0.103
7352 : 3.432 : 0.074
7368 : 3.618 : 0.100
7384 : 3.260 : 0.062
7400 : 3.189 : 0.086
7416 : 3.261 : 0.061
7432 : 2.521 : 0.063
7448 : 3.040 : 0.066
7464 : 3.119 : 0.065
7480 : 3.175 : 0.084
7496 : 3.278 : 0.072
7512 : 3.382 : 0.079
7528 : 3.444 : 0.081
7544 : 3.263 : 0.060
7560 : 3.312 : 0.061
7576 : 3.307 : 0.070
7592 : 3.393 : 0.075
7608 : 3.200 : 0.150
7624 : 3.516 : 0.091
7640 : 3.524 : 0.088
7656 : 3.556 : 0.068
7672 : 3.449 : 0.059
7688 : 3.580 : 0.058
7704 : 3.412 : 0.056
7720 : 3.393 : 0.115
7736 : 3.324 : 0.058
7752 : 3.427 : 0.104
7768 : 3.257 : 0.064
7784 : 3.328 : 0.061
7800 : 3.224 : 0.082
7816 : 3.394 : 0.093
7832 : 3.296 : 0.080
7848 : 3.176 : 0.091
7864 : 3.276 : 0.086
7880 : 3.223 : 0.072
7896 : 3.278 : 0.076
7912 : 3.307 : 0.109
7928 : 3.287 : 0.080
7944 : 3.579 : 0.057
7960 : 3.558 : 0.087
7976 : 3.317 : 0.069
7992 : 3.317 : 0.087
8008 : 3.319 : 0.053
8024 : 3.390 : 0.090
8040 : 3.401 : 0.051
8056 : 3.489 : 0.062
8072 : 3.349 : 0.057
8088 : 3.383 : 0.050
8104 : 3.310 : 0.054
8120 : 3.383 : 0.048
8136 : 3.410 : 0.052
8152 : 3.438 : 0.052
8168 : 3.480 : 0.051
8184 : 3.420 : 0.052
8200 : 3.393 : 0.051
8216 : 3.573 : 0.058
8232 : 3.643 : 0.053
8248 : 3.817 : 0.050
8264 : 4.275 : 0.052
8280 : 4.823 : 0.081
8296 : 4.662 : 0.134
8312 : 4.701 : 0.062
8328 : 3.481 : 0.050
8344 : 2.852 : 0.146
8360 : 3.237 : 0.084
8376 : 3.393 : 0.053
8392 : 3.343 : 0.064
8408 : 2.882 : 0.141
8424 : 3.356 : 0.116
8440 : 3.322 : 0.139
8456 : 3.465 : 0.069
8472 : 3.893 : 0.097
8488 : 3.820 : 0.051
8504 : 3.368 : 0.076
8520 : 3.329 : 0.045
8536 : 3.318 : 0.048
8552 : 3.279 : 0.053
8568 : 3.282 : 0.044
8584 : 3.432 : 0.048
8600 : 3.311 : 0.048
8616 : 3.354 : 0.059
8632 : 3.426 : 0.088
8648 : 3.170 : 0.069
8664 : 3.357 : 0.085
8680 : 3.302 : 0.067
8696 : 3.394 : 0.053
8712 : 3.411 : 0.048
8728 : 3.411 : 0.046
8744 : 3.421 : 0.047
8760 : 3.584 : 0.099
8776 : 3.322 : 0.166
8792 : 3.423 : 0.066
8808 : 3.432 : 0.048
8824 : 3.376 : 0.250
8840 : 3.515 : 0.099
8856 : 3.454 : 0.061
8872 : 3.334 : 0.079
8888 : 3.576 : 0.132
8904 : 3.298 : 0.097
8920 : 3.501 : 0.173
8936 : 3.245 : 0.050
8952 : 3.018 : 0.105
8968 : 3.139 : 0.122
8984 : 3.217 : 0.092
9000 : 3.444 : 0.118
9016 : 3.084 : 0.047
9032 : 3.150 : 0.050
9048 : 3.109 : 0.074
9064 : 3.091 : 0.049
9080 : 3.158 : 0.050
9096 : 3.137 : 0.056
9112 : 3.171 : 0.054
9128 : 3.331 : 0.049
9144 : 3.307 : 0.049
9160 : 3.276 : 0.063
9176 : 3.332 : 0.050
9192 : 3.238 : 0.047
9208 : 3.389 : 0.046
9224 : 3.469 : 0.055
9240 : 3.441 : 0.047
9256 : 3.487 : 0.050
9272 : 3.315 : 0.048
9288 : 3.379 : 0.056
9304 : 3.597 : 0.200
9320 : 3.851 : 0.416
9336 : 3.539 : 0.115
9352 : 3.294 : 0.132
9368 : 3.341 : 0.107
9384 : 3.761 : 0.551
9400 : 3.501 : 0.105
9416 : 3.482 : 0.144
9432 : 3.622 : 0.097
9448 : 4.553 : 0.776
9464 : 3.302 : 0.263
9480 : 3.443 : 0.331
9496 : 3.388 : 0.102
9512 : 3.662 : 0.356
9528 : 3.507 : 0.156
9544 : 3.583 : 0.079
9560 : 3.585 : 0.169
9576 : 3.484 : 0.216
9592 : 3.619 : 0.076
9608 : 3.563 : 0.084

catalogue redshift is 0.26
